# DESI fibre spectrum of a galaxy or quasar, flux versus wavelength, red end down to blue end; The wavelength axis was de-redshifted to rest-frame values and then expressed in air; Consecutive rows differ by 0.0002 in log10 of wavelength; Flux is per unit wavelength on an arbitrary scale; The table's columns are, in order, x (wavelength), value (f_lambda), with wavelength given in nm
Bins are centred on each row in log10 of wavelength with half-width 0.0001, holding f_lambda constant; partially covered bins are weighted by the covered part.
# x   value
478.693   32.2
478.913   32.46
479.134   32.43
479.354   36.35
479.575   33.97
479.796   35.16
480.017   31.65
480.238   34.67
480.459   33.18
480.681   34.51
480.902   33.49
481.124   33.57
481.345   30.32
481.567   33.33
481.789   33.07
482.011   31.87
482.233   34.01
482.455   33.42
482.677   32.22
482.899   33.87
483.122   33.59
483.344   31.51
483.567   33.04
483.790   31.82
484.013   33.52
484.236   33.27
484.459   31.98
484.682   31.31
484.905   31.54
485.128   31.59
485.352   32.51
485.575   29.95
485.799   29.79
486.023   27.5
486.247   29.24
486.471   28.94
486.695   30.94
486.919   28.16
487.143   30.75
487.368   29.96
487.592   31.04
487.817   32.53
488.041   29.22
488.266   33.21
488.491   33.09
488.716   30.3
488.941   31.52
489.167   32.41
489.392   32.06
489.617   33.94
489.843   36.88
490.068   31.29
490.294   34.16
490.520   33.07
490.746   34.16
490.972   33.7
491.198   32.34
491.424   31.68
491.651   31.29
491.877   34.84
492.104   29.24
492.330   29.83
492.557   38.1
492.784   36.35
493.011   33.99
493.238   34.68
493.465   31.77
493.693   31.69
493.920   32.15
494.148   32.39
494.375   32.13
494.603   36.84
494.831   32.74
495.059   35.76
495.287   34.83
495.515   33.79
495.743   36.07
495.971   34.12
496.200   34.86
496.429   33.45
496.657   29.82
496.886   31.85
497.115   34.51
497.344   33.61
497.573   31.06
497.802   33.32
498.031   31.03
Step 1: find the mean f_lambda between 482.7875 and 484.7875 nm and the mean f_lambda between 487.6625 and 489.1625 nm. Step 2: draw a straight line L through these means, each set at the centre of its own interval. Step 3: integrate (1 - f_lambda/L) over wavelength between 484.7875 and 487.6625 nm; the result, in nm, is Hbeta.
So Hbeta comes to 0.179 nm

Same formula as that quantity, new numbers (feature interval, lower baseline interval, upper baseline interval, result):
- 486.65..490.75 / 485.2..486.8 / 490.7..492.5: -0.129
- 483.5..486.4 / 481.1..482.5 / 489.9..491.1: 0.152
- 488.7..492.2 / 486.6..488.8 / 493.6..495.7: -0.081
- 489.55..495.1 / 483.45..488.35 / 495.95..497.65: -0.220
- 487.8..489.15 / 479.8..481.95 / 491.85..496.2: 0.075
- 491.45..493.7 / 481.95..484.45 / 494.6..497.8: 0.019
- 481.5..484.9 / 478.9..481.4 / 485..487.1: -0.115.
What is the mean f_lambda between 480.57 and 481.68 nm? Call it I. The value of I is 33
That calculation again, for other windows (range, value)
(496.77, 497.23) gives 33.1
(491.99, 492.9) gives 33.4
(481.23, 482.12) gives 32.2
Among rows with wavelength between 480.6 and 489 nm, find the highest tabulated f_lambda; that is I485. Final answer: 34.51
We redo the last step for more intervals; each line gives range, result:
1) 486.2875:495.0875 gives 38.1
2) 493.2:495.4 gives 36.84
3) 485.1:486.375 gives 32.51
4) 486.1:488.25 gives 32.53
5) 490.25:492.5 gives 34.84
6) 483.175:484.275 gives 33.52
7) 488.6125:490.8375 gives 36.88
